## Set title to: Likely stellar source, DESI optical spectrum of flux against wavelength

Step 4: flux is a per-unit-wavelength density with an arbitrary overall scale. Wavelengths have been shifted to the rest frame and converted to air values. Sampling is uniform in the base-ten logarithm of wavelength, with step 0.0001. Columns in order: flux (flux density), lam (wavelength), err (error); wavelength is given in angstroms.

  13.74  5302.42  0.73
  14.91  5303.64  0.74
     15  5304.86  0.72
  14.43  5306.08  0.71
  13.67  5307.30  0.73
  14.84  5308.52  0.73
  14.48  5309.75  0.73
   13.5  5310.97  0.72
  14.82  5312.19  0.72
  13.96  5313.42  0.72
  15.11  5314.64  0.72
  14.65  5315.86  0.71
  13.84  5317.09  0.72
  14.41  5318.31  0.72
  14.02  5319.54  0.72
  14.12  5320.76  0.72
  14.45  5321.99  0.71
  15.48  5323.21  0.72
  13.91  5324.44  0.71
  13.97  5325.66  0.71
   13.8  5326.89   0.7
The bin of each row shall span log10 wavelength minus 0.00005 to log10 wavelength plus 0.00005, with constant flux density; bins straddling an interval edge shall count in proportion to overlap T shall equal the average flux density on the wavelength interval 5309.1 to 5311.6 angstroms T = 14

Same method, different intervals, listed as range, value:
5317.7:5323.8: 14.5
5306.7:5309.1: 14.3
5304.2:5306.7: 14.7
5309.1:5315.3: 14.4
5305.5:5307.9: 14.1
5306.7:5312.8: 14.3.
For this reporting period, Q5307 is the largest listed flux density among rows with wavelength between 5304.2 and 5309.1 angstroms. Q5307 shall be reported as 15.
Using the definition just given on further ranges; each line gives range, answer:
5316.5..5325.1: 15.48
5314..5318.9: 15.11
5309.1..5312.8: 14.82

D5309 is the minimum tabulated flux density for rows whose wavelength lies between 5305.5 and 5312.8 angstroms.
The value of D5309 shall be 13.5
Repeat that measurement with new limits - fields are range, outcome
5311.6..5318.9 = 13.84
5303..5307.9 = 13.67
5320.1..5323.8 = 14.12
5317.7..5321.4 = 14.02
